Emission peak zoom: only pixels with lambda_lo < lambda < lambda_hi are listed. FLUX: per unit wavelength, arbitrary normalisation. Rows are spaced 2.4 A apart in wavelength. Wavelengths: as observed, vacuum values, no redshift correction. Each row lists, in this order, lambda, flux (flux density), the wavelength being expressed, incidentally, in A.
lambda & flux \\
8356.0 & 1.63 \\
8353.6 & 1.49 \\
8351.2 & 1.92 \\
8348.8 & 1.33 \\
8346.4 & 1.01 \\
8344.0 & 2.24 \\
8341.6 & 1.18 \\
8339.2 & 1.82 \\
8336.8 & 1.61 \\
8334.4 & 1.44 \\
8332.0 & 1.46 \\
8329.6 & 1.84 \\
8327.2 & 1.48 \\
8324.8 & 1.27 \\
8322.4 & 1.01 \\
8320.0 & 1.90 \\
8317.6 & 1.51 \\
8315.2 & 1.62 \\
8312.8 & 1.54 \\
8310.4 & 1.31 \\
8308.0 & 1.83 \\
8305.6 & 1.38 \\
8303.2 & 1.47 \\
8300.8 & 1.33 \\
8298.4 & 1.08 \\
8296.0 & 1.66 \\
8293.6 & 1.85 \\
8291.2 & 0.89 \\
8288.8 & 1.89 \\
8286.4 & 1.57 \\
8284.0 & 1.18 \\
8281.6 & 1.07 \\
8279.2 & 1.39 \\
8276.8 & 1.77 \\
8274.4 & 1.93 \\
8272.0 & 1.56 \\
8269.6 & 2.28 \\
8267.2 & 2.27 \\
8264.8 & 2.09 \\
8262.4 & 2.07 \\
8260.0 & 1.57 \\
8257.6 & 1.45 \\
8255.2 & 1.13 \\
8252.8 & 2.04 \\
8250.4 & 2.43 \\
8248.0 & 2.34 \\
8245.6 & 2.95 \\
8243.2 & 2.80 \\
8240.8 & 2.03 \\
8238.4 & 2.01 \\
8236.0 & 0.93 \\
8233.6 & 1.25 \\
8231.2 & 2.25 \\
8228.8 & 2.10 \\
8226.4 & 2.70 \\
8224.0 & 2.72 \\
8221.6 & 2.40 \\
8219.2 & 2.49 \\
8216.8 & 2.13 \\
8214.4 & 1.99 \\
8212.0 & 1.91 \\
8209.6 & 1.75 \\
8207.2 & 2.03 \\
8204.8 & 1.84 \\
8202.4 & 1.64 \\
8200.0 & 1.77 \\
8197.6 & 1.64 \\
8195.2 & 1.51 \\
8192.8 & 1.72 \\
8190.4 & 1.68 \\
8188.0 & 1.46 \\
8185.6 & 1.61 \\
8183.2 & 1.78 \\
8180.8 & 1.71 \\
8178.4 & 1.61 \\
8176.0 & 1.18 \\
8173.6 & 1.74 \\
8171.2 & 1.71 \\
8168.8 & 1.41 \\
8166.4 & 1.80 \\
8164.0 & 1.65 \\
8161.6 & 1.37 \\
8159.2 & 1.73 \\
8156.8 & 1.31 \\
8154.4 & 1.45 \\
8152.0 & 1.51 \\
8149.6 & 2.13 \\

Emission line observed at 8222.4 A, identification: Mg II 2798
